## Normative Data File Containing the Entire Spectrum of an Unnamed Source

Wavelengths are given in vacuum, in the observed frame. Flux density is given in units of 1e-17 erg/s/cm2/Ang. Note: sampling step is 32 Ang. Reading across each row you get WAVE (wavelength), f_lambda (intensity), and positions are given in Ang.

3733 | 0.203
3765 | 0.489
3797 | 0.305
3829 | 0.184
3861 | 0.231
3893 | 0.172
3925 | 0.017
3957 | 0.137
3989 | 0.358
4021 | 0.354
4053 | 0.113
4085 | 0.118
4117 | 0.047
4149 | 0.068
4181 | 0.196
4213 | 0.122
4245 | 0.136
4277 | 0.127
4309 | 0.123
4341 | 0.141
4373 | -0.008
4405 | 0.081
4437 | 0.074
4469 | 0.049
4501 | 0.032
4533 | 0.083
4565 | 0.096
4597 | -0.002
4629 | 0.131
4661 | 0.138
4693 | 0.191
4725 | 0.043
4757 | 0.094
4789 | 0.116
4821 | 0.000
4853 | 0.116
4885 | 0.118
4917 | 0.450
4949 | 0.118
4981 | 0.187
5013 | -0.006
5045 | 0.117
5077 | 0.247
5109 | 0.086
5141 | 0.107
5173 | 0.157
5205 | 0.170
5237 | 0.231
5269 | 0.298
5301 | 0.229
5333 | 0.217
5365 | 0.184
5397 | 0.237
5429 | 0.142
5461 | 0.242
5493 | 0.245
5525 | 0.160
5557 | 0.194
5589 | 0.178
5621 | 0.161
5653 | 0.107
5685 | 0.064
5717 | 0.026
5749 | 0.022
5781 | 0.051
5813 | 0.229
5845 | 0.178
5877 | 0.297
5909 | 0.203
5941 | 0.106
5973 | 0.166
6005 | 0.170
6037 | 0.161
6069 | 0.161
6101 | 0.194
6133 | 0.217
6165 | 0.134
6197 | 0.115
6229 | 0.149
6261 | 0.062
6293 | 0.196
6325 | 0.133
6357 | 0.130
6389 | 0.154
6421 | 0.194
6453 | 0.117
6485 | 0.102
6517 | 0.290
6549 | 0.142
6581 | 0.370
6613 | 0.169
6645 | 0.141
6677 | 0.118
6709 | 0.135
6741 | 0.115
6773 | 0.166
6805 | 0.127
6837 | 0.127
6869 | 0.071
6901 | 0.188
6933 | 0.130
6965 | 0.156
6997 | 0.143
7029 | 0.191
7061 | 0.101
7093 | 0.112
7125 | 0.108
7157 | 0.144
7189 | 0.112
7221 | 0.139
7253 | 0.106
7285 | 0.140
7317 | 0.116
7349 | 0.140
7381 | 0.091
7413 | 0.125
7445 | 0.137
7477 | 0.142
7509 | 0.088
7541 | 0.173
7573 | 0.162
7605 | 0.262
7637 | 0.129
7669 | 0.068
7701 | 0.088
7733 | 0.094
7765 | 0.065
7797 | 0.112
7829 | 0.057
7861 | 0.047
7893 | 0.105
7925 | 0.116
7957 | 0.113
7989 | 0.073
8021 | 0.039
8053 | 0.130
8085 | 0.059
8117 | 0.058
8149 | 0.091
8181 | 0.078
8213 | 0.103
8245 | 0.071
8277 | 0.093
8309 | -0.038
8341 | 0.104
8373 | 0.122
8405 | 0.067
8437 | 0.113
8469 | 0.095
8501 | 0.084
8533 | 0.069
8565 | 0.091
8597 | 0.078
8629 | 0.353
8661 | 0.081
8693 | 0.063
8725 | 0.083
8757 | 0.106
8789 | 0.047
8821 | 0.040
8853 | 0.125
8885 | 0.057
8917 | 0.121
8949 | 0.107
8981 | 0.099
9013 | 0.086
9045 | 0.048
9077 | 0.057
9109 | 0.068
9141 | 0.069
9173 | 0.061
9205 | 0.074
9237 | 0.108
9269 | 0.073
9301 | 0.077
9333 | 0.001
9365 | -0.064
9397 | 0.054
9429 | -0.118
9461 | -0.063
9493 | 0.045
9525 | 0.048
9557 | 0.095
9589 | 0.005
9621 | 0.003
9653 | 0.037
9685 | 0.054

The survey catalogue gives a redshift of 0.316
